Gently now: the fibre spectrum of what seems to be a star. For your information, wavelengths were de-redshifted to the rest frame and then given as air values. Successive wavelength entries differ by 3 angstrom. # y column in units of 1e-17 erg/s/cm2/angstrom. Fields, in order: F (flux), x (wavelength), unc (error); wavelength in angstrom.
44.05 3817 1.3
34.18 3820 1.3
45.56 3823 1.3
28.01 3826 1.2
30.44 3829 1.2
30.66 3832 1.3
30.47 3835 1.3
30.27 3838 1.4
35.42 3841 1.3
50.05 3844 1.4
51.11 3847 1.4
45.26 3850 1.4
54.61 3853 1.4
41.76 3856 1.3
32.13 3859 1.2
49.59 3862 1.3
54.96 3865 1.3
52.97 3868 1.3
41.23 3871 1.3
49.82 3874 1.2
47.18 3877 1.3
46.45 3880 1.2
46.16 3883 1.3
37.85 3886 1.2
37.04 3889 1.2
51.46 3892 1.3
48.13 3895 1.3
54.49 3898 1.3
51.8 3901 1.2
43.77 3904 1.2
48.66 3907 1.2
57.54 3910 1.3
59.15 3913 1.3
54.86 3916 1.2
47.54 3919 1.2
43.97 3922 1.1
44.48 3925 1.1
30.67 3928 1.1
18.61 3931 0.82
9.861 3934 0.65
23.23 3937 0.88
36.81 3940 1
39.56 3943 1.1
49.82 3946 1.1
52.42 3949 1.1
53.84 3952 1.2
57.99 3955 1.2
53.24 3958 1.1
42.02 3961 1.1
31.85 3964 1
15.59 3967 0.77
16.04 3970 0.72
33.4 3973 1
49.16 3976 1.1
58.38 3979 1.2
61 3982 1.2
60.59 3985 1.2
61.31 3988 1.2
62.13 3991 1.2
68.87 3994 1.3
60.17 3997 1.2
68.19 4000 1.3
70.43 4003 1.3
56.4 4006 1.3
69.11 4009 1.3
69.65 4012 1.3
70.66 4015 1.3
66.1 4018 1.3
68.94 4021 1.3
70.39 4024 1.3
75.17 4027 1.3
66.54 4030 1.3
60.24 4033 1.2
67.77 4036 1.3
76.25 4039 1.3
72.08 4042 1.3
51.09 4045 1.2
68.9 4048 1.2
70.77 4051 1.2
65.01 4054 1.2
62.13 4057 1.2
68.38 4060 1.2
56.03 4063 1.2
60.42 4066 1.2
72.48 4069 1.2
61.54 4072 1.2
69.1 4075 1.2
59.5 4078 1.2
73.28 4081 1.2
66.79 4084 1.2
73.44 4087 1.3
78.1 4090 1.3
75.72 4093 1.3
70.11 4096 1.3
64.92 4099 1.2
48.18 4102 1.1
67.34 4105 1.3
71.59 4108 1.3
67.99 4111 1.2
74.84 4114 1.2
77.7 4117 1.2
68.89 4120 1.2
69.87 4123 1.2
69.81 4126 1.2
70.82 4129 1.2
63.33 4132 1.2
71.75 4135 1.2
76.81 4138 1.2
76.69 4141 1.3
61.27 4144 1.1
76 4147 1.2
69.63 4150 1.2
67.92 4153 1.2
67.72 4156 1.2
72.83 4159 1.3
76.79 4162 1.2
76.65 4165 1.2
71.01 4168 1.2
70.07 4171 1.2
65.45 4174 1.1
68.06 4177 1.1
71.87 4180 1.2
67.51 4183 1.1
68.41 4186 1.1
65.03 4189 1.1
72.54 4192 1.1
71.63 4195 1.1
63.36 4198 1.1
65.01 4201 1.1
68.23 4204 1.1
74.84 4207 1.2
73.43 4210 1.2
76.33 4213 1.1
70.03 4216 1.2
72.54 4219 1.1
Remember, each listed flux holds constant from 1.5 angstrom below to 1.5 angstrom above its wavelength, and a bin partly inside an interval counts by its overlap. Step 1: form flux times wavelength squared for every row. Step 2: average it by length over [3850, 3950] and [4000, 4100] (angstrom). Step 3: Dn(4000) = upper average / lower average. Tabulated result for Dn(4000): 1.7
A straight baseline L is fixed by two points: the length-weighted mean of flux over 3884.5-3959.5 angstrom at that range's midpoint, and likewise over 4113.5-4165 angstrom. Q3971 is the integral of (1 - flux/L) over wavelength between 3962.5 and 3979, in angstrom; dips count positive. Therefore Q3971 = 6.10 angstrom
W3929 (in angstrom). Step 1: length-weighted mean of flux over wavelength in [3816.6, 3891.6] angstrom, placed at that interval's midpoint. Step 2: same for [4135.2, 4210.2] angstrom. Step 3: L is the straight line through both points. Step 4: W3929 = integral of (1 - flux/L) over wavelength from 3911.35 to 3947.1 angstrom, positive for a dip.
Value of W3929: 7.6 angstrom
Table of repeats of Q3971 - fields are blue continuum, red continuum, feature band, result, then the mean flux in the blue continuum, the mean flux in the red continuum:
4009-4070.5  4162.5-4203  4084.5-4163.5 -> -2.4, 67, 69.2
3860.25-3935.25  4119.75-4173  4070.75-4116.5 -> -2.0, 45.2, 71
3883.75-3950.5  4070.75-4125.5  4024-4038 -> -2.1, 42.8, 68.9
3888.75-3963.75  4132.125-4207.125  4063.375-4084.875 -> -2.0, 44.4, 70.1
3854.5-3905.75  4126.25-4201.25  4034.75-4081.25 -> -3.5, 46.3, 70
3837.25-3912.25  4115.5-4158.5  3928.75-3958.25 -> 8.0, 46.7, 70.6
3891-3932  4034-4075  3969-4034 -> -2.6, 47.1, 65.7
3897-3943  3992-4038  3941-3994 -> 6.8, 41.5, 67.3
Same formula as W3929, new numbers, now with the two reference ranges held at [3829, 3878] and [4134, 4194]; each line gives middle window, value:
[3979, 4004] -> -3.7 angstrom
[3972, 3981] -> 0.9 angstrom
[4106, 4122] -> -1.4 angstrom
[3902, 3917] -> -1.4 angstrom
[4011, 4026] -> -3.0 angstrom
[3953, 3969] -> 3.9 angstrom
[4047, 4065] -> -1.1 angstrom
